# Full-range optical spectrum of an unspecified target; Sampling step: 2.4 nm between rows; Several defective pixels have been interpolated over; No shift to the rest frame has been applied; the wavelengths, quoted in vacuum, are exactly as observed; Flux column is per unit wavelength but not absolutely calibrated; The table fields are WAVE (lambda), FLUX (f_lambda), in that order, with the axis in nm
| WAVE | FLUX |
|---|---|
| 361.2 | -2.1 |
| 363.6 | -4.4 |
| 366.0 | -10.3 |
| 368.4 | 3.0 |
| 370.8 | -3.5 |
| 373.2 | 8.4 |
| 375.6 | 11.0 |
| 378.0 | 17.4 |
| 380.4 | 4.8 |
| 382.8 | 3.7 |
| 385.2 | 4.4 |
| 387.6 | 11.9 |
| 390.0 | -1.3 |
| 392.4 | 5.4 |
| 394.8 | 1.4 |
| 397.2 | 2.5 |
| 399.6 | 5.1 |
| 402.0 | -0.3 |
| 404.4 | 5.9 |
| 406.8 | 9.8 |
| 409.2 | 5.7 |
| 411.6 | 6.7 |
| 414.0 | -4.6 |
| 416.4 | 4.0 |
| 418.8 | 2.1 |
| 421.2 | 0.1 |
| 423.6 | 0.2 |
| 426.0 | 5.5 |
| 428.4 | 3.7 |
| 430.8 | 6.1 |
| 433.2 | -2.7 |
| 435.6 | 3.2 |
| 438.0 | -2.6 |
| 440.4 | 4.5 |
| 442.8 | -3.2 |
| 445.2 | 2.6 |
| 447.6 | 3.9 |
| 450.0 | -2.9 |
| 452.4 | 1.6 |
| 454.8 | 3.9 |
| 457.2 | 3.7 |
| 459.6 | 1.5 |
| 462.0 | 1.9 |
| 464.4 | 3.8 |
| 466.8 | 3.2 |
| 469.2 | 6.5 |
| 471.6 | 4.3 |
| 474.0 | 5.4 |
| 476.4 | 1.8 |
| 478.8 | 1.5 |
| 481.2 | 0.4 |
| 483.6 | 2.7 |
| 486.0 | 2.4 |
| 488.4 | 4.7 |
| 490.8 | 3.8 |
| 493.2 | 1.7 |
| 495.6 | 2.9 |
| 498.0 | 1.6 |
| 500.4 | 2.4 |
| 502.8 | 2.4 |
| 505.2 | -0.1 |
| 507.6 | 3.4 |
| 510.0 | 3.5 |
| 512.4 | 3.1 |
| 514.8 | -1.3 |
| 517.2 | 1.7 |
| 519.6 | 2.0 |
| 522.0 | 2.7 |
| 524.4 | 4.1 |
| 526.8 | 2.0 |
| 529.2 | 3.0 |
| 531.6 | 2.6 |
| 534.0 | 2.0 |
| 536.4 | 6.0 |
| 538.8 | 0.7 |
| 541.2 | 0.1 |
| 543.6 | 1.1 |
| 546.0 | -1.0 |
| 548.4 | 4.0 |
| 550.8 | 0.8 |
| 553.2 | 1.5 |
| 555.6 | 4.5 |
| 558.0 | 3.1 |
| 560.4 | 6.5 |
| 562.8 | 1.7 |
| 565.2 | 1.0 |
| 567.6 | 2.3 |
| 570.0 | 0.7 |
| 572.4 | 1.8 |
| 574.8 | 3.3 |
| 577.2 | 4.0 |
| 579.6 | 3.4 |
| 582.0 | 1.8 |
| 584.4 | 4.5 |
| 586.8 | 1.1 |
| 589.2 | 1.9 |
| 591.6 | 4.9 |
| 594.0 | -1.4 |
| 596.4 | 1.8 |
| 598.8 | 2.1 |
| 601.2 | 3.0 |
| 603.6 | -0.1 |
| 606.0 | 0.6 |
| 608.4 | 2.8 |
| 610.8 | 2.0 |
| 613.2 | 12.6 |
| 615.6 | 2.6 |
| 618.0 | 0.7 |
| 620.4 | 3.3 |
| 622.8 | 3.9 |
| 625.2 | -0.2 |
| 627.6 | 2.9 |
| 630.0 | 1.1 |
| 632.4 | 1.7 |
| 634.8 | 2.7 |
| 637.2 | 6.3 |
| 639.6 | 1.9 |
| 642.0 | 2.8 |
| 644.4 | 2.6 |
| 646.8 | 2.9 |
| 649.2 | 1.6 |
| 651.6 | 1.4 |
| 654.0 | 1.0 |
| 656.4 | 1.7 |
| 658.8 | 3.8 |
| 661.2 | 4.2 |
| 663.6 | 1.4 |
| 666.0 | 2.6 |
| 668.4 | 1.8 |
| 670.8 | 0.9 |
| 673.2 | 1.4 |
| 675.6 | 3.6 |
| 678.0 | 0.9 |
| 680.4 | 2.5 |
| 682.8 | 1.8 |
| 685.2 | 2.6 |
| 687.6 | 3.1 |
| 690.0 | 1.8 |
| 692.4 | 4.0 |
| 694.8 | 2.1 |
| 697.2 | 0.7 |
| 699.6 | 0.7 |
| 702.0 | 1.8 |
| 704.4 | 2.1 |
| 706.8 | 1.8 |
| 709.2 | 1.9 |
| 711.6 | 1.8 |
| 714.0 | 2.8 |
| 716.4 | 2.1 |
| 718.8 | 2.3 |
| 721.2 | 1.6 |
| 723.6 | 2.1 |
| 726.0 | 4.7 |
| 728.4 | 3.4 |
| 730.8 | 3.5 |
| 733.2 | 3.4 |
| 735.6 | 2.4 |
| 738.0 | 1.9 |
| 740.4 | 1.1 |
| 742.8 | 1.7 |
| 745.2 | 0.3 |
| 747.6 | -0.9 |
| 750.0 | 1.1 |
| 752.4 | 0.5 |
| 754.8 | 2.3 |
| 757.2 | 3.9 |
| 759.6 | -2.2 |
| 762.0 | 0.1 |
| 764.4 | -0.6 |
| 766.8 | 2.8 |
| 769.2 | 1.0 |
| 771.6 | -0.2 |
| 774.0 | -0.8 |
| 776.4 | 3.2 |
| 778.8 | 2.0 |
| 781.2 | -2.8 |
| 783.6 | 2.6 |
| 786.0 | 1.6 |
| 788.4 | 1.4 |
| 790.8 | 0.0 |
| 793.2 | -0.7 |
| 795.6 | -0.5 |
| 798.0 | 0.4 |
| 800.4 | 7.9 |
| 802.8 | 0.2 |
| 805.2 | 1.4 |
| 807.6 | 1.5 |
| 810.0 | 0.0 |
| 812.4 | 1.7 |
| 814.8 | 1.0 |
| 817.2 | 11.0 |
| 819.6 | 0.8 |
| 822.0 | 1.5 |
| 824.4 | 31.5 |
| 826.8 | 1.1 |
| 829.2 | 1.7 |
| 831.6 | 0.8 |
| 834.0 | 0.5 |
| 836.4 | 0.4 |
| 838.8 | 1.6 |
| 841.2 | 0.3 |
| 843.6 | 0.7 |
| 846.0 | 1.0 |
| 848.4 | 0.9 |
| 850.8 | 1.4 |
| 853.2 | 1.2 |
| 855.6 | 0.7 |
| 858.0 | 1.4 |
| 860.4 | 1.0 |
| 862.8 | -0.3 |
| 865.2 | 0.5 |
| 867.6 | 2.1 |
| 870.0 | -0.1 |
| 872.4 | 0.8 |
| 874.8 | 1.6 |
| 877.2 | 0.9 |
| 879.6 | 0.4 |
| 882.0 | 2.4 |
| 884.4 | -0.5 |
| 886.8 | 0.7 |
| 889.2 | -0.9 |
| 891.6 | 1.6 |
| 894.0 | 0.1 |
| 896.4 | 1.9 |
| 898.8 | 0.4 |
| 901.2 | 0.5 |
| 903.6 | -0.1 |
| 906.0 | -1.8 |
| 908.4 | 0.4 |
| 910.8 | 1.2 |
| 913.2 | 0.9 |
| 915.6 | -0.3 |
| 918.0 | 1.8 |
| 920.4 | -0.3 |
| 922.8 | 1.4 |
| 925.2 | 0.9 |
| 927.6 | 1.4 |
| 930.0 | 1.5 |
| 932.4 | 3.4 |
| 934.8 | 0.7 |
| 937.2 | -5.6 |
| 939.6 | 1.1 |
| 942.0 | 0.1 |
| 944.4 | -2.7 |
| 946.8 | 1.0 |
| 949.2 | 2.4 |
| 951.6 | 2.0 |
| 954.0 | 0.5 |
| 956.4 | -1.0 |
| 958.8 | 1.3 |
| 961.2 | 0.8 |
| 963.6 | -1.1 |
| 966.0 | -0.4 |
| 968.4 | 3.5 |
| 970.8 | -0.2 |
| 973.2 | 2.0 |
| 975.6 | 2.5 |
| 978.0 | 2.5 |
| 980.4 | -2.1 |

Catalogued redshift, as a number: 0.646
